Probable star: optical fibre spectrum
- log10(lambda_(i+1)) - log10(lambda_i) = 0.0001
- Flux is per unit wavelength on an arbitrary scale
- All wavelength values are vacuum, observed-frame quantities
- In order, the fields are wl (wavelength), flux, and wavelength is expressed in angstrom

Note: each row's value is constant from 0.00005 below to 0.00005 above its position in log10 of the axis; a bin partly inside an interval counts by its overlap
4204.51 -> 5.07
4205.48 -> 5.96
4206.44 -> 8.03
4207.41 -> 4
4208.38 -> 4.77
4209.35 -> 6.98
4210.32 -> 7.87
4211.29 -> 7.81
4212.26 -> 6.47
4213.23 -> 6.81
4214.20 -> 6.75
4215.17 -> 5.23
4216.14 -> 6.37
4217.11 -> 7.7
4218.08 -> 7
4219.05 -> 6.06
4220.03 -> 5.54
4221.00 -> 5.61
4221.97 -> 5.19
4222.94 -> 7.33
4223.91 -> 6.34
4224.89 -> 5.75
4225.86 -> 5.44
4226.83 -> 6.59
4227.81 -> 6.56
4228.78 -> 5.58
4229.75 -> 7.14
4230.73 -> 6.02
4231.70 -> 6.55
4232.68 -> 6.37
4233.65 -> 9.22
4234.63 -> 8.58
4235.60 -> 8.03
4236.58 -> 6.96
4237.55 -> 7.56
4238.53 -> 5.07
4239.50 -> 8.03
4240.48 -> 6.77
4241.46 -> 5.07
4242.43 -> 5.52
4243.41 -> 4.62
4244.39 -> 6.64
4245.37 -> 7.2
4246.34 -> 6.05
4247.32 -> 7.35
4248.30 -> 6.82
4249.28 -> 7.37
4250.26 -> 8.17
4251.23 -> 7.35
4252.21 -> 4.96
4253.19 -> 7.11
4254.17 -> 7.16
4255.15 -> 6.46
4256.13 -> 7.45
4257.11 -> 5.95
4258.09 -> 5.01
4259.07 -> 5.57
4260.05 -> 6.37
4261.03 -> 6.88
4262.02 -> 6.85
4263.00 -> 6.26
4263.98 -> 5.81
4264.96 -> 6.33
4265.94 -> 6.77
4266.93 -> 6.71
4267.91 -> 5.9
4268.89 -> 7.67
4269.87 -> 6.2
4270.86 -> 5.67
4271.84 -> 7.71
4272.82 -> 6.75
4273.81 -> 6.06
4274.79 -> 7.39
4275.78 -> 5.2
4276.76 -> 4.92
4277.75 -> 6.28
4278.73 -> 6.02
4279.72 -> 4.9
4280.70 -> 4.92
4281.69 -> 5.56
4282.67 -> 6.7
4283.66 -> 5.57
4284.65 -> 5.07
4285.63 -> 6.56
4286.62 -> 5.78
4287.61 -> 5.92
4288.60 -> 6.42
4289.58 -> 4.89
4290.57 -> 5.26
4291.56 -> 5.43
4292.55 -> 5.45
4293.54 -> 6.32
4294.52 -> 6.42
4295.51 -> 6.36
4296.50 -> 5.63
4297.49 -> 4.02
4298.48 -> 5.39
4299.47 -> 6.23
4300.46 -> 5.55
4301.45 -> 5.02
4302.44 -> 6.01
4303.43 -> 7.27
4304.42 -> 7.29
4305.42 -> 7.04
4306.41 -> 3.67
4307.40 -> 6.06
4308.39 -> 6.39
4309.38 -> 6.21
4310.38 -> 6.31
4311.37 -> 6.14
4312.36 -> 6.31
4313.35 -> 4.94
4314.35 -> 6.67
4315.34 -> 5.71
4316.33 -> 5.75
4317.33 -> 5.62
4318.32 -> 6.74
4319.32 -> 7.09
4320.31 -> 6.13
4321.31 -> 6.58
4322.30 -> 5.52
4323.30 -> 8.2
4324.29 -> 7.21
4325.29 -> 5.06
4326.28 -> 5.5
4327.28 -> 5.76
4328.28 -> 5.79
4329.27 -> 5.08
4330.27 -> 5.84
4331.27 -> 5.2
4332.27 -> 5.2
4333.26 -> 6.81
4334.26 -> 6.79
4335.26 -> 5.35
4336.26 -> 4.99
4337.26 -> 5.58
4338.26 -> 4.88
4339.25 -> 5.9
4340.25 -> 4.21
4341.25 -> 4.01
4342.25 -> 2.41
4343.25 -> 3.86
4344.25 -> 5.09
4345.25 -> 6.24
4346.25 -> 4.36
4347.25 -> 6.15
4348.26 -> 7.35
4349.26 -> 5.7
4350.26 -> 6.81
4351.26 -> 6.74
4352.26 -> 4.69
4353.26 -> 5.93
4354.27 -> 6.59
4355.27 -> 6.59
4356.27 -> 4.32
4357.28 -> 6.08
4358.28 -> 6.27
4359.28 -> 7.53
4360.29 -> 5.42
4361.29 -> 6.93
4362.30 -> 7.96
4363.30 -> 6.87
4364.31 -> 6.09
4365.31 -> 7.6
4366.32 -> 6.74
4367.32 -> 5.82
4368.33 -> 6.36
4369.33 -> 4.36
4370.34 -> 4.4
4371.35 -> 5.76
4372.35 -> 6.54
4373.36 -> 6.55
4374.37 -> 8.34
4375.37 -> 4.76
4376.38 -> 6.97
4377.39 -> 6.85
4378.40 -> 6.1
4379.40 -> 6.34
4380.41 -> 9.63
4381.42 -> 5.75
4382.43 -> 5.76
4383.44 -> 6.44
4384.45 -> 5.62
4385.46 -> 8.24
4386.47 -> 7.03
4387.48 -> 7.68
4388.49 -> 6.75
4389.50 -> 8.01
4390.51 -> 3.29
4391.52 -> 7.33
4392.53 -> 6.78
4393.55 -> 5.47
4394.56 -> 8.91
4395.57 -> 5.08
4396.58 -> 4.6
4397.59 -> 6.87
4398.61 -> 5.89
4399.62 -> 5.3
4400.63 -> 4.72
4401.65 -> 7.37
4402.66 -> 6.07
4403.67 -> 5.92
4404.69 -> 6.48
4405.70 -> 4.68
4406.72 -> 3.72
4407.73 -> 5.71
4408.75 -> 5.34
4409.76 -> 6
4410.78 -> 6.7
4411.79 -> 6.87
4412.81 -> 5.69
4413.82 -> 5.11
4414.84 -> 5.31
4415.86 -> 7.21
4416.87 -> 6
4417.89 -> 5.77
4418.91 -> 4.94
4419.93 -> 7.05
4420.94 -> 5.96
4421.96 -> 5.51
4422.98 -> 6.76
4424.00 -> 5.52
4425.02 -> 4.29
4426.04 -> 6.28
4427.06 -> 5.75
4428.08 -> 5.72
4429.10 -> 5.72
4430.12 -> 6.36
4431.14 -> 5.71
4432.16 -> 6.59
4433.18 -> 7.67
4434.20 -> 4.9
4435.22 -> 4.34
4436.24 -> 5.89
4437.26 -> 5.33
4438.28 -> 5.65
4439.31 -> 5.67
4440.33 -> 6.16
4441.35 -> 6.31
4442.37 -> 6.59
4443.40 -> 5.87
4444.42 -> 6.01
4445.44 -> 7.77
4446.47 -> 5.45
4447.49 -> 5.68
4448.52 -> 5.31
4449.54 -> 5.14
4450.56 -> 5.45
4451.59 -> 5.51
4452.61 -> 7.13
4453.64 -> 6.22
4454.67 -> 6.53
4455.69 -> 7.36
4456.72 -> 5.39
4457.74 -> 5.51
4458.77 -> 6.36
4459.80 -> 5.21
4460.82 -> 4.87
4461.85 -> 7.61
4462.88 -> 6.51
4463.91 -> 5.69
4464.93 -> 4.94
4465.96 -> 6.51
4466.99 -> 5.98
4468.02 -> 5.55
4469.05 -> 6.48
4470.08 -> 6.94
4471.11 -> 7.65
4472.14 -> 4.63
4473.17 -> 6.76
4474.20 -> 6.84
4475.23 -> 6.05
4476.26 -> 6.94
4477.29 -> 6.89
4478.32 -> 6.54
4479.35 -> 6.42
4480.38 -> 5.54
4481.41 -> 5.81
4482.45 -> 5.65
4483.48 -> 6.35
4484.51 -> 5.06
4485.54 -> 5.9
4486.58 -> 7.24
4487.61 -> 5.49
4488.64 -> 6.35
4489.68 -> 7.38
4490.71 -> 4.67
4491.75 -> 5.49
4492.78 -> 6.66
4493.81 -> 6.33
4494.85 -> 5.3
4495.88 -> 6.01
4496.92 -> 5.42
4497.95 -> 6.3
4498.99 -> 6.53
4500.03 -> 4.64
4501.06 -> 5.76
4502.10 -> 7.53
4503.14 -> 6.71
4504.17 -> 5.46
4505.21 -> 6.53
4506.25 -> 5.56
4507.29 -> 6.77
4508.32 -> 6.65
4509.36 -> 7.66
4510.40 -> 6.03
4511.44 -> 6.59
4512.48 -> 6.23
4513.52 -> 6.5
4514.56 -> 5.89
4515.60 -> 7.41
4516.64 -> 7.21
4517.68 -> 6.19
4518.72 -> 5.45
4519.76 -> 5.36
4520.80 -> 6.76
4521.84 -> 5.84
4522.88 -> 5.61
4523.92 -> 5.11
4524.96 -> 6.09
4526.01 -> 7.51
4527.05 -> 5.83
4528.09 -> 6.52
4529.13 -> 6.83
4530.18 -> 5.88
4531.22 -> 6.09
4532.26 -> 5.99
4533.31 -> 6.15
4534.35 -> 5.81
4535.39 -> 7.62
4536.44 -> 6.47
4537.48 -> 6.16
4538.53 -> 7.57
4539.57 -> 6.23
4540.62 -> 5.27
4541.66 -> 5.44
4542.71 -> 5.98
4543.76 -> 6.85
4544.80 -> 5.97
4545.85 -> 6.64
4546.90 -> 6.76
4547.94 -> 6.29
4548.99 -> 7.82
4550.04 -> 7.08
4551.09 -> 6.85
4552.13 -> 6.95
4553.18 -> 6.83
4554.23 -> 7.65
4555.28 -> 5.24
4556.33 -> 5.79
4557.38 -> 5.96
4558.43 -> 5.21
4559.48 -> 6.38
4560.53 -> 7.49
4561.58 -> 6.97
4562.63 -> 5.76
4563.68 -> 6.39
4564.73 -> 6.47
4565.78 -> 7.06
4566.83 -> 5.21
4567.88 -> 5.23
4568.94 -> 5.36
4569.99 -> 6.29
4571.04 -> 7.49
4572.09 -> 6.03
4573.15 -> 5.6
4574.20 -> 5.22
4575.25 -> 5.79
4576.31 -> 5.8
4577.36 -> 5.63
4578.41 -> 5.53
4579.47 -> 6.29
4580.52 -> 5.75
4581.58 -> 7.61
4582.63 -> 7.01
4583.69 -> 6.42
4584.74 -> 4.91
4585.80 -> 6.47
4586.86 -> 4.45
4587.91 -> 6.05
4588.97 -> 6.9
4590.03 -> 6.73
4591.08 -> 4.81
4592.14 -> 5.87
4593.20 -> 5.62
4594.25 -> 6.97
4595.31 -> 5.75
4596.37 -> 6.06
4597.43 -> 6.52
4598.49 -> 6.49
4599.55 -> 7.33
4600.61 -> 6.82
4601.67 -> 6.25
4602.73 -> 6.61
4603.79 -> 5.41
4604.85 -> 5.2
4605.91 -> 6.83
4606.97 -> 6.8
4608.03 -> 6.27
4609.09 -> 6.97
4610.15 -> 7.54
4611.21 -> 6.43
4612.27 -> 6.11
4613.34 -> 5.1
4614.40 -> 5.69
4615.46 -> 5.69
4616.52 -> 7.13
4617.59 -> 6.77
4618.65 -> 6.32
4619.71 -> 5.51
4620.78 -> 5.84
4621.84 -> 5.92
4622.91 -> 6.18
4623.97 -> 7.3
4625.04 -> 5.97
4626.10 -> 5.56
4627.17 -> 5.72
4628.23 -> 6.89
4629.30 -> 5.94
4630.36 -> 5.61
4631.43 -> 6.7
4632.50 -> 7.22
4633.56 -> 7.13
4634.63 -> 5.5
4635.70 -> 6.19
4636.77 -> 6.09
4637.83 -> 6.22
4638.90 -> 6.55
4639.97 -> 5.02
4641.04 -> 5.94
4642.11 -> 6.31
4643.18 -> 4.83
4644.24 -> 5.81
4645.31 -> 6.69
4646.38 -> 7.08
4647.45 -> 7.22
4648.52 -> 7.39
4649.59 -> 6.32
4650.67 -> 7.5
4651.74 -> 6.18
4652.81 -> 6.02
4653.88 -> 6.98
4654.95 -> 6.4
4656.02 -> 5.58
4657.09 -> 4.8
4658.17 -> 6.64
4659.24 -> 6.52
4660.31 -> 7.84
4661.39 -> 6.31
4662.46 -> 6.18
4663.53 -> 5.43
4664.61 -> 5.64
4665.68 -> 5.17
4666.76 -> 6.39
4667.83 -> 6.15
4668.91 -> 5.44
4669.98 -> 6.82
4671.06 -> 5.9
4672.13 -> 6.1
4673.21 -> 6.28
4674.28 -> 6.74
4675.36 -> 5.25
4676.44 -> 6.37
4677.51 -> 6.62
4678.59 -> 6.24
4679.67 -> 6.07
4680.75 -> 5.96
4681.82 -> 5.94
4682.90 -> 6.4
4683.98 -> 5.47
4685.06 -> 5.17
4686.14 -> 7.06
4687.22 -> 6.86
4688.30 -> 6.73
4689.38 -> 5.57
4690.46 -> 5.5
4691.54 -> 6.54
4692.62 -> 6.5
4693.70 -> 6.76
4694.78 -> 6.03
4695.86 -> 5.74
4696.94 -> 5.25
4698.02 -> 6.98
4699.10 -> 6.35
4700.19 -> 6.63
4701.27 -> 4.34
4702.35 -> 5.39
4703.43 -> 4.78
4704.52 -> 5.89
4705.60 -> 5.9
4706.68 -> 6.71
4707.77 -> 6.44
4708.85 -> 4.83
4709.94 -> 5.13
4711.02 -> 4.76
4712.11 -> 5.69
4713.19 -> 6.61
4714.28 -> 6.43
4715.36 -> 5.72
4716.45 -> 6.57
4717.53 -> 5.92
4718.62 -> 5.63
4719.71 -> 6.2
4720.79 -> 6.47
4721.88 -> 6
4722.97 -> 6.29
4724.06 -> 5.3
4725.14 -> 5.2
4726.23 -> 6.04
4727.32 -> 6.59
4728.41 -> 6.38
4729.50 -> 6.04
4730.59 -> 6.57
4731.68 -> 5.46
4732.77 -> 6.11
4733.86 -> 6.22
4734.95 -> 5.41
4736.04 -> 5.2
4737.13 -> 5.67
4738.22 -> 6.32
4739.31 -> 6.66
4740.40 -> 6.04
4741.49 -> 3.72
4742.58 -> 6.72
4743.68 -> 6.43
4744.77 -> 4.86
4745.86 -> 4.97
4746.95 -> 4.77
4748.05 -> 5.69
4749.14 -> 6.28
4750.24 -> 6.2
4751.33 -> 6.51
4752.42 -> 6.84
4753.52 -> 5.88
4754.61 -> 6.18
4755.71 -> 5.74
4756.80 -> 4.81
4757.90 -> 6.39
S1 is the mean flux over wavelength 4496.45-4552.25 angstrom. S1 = 6.34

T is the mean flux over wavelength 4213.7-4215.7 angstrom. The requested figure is 6.01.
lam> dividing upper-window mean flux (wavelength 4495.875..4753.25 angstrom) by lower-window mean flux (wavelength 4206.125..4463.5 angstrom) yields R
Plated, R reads 1.01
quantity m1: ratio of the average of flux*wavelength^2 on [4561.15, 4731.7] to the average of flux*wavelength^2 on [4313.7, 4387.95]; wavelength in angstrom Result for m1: 1.2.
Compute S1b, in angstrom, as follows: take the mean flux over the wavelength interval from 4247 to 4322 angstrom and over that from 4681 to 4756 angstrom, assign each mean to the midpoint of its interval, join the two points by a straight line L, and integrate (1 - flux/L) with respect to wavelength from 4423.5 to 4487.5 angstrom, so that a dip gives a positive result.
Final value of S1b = 0.4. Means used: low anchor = 6.15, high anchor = 5.93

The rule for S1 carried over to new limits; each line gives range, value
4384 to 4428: 6.03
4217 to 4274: 6.55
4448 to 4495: 6.1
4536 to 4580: 6.26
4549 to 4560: 6.46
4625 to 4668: 6.24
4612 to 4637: 6.17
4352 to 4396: 6.43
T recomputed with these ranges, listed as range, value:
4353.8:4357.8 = 5.89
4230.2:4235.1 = 7.33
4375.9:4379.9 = 6.57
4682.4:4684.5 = 5.93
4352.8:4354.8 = 6.26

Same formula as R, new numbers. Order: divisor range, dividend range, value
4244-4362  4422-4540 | 1.02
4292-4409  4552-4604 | 1.03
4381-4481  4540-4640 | 1.03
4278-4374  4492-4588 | 1.06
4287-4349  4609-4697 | 1.08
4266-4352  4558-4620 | 1.06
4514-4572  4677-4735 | 0.95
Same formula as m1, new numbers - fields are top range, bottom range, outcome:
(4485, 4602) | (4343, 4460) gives 1.09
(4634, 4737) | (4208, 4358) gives 1.19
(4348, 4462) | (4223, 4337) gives 1.04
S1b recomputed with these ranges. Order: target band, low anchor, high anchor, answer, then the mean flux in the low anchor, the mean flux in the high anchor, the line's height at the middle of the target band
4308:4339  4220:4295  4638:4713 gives 1.55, 6.33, 6.09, 6.29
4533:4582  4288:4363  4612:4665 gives -1.30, 5.85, 6.23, 6.13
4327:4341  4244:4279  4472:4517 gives 2.02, 6.51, 6.23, 6.43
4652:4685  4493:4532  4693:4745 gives -0.75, 6.22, 5.89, 5.97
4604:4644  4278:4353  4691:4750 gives -2.28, 5.76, 5.87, 5.85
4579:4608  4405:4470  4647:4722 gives -0.93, 5.9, 6.1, 6.03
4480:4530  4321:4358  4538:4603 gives -0.70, 5.63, 6.25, 6.08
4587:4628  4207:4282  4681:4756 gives -1.20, 6.43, 5.93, 6.05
